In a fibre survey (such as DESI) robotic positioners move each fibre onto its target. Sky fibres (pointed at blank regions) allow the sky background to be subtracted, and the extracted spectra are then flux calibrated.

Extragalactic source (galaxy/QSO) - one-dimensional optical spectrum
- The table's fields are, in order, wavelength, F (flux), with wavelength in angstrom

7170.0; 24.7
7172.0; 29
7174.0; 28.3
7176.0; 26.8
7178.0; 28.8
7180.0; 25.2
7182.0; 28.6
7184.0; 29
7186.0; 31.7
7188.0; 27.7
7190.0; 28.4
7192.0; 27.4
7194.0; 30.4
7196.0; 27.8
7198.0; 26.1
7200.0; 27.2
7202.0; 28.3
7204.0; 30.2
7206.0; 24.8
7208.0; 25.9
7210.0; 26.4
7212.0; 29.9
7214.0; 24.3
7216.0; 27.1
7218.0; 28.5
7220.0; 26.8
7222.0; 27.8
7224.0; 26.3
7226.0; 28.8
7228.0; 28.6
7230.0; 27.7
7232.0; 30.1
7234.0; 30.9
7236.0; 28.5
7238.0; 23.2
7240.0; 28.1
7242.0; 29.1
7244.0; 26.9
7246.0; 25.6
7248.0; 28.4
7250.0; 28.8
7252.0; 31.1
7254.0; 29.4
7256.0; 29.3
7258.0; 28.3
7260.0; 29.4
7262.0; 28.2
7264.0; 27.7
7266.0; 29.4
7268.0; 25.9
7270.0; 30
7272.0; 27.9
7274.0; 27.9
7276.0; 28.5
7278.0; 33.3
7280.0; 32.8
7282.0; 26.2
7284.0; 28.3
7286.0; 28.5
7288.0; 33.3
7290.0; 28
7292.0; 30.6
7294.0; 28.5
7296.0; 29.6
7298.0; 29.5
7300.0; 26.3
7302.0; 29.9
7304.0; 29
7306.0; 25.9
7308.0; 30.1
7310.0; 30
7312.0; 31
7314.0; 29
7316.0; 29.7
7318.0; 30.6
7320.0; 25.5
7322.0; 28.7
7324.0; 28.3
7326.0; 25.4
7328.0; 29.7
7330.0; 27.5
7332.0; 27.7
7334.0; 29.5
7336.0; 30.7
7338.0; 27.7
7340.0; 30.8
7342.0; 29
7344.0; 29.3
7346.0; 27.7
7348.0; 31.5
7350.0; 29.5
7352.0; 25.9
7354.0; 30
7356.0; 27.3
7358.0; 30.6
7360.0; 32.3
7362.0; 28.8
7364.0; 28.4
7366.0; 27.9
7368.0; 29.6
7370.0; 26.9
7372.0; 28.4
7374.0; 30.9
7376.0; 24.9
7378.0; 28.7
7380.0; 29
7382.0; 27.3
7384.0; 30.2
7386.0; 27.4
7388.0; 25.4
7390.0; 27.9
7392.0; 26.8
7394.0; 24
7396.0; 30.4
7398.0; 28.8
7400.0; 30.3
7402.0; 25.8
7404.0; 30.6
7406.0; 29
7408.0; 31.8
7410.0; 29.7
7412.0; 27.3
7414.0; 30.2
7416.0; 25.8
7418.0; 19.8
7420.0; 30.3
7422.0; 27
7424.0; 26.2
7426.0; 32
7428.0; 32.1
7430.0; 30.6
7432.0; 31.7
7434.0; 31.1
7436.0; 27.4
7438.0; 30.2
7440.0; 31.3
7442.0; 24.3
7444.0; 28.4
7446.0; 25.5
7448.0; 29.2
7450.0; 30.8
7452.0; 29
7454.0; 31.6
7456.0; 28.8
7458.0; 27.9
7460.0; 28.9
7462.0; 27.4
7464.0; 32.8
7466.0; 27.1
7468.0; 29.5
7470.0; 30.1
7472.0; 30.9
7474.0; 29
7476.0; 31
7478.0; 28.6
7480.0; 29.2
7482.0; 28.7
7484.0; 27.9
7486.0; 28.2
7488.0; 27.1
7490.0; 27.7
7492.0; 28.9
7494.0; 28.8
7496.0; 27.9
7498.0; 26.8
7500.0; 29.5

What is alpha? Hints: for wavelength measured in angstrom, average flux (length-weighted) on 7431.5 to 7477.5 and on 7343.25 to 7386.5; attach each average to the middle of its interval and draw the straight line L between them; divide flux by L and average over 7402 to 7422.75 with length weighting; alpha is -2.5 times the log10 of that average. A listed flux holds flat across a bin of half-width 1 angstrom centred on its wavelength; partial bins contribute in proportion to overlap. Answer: 0.037 mag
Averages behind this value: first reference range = 28.8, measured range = 28.1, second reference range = 29.3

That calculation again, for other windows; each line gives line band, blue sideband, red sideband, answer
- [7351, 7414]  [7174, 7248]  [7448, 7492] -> 0.01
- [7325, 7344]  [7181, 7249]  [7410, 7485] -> -0.01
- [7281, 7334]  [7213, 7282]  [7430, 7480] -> 0.00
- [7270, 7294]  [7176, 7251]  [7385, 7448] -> -0.06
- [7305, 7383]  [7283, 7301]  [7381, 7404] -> -0.01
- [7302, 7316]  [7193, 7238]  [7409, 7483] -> -0.04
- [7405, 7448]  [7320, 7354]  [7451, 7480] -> 0.02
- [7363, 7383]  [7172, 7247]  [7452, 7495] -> 0.01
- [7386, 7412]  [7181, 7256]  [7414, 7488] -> 0.02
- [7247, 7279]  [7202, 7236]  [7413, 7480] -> -0.04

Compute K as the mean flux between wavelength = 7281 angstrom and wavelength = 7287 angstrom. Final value 27.7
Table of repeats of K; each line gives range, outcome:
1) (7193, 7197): 29.1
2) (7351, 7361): 29.2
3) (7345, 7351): 29.6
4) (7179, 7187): 28.6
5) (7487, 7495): 28.1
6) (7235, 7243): 27.2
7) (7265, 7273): 28.3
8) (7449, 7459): 29.6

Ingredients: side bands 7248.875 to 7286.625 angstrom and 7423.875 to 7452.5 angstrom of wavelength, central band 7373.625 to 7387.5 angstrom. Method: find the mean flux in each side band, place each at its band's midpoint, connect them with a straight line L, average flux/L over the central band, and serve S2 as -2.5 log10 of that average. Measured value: 0.04 mag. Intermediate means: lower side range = 29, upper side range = 29.4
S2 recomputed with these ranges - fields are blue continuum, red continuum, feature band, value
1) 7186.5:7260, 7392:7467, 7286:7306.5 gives -0.033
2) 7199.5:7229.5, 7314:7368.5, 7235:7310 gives -0.024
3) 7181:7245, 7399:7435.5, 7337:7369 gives -0.020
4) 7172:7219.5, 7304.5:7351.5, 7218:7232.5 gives 0.002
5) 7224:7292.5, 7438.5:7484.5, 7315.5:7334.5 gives 0.025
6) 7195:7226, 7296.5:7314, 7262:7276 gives 0.005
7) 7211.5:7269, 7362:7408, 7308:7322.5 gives -0.044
